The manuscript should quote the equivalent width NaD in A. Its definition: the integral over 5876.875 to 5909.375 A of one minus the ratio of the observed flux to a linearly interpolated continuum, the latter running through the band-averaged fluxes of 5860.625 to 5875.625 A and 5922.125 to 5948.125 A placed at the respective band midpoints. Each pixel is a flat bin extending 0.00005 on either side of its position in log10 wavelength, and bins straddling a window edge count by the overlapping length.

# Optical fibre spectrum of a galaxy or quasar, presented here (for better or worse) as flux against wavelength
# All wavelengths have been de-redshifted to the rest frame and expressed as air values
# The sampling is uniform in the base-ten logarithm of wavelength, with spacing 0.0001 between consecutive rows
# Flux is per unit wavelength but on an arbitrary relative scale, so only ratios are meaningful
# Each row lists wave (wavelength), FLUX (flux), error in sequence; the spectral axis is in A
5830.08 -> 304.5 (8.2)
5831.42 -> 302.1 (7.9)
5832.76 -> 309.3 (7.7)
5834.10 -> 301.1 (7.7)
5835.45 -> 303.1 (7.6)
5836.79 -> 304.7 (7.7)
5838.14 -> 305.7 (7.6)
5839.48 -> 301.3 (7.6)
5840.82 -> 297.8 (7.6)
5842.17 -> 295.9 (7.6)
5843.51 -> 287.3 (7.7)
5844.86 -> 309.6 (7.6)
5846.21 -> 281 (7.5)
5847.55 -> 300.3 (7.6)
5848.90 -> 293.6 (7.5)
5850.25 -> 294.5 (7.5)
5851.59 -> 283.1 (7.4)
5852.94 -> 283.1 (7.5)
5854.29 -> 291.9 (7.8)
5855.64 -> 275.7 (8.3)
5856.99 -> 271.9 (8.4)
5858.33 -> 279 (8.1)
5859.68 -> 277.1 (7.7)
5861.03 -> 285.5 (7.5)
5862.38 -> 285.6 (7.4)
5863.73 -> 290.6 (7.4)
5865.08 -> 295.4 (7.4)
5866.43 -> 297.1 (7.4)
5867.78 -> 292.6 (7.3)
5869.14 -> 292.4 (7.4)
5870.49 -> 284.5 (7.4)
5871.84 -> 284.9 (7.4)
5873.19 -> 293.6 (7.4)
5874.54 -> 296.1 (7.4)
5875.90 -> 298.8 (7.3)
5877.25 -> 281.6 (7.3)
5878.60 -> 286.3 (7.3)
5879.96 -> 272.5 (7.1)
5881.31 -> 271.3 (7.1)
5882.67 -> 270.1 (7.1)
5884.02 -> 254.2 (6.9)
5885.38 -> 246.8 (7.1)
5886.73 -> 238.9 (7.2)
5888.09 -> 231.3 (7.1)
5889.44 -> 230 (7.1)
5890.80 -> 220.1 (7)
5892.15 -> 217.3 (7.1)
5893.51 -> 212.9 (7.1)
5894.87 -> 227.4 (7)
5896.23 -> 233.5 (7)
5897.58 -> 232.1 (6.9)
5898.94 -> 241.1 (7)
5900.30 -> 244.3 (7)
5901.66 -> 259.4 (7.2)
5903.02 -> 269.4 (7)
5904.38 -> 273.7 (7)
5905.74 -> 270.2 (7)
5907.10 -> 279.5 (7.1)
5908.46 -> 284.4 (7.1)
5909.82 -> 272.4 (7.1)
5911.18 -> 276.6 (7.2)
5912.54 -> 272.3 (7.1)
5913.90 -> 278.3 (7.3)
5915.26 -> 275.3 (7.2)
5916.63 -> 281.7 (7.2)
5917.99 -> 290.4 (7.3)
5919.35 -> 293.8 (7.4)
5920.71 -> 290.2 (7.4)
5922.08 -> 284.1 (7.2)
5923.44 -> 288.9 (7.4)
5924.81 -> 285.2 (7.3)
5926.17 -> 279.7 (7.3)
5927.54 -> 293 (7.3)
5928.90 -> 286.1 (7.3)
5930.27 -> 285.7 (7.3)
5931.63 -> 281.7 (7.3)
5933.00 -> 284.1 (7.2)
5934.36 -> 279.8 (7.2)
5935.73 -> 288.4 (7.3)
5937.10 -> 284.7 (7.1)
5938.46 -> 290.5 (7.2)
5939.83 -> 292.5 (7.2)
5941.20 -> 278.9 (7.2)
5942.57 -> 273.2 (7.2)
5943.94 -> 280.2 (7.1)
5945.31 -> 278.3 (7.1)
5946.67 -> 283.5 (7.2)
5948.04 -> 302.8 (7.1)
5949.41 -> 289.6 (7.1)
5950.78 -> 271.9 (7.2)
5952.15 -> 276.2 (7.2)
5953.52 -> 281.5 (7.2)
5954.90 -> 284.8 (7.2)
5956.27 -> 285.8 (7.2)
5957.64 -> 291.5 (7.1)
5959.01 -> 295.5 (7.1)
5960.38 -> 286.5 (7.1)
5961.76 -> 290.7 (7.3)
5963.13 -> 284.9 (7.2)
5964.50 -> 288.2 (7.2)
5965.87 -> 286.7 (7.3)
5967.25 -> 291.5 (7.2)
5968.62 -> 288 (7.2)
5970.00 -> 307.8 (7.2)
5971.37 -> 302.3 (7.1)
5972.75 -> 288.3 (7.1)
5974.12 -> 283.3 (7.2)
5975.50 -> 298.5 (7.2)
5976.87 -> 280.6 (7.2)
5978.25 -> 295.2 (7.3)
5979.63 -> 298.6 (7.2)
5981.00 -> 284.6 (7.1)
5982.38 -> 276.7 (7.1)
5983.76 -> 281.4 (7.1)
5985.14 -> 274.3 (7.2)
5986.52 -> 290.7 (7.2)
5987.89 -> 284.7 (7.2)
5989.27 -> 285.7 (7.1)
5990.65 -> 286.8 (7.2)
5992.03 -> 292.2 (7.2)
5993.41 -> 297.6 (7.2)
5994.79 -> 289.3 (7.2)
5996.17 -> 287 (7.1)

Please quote 4.1 A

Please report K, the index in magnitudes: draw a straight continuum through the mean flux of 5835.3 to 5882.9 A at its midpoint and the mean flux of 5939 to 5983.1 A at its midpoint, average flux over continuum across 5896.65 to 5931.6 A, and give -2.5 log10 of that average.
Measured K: 0.050 mag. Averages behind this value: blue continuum 289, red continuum 287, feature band 275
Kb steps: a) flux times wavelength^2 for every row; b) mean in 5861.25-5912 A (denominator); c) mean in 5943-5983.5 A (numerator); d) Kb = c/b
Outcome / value 1.1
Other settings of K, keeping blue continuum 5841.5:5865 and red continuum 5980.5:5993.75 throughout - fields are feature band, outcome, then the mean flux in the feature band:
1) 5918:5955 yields 0.005 mag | 285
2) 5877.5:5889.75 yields 0.118 mag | 257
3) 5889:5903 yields 0.223 mag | 234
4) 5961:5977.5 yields -0.021 mag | 291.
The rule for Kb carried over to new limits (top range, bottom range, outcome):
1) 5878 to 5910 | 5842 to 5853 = 0.87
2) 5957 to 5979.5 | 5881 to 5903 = 1.25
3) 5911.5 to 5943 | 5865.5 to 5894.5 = 1.09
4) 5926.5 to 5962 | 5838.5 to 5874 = 1.01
